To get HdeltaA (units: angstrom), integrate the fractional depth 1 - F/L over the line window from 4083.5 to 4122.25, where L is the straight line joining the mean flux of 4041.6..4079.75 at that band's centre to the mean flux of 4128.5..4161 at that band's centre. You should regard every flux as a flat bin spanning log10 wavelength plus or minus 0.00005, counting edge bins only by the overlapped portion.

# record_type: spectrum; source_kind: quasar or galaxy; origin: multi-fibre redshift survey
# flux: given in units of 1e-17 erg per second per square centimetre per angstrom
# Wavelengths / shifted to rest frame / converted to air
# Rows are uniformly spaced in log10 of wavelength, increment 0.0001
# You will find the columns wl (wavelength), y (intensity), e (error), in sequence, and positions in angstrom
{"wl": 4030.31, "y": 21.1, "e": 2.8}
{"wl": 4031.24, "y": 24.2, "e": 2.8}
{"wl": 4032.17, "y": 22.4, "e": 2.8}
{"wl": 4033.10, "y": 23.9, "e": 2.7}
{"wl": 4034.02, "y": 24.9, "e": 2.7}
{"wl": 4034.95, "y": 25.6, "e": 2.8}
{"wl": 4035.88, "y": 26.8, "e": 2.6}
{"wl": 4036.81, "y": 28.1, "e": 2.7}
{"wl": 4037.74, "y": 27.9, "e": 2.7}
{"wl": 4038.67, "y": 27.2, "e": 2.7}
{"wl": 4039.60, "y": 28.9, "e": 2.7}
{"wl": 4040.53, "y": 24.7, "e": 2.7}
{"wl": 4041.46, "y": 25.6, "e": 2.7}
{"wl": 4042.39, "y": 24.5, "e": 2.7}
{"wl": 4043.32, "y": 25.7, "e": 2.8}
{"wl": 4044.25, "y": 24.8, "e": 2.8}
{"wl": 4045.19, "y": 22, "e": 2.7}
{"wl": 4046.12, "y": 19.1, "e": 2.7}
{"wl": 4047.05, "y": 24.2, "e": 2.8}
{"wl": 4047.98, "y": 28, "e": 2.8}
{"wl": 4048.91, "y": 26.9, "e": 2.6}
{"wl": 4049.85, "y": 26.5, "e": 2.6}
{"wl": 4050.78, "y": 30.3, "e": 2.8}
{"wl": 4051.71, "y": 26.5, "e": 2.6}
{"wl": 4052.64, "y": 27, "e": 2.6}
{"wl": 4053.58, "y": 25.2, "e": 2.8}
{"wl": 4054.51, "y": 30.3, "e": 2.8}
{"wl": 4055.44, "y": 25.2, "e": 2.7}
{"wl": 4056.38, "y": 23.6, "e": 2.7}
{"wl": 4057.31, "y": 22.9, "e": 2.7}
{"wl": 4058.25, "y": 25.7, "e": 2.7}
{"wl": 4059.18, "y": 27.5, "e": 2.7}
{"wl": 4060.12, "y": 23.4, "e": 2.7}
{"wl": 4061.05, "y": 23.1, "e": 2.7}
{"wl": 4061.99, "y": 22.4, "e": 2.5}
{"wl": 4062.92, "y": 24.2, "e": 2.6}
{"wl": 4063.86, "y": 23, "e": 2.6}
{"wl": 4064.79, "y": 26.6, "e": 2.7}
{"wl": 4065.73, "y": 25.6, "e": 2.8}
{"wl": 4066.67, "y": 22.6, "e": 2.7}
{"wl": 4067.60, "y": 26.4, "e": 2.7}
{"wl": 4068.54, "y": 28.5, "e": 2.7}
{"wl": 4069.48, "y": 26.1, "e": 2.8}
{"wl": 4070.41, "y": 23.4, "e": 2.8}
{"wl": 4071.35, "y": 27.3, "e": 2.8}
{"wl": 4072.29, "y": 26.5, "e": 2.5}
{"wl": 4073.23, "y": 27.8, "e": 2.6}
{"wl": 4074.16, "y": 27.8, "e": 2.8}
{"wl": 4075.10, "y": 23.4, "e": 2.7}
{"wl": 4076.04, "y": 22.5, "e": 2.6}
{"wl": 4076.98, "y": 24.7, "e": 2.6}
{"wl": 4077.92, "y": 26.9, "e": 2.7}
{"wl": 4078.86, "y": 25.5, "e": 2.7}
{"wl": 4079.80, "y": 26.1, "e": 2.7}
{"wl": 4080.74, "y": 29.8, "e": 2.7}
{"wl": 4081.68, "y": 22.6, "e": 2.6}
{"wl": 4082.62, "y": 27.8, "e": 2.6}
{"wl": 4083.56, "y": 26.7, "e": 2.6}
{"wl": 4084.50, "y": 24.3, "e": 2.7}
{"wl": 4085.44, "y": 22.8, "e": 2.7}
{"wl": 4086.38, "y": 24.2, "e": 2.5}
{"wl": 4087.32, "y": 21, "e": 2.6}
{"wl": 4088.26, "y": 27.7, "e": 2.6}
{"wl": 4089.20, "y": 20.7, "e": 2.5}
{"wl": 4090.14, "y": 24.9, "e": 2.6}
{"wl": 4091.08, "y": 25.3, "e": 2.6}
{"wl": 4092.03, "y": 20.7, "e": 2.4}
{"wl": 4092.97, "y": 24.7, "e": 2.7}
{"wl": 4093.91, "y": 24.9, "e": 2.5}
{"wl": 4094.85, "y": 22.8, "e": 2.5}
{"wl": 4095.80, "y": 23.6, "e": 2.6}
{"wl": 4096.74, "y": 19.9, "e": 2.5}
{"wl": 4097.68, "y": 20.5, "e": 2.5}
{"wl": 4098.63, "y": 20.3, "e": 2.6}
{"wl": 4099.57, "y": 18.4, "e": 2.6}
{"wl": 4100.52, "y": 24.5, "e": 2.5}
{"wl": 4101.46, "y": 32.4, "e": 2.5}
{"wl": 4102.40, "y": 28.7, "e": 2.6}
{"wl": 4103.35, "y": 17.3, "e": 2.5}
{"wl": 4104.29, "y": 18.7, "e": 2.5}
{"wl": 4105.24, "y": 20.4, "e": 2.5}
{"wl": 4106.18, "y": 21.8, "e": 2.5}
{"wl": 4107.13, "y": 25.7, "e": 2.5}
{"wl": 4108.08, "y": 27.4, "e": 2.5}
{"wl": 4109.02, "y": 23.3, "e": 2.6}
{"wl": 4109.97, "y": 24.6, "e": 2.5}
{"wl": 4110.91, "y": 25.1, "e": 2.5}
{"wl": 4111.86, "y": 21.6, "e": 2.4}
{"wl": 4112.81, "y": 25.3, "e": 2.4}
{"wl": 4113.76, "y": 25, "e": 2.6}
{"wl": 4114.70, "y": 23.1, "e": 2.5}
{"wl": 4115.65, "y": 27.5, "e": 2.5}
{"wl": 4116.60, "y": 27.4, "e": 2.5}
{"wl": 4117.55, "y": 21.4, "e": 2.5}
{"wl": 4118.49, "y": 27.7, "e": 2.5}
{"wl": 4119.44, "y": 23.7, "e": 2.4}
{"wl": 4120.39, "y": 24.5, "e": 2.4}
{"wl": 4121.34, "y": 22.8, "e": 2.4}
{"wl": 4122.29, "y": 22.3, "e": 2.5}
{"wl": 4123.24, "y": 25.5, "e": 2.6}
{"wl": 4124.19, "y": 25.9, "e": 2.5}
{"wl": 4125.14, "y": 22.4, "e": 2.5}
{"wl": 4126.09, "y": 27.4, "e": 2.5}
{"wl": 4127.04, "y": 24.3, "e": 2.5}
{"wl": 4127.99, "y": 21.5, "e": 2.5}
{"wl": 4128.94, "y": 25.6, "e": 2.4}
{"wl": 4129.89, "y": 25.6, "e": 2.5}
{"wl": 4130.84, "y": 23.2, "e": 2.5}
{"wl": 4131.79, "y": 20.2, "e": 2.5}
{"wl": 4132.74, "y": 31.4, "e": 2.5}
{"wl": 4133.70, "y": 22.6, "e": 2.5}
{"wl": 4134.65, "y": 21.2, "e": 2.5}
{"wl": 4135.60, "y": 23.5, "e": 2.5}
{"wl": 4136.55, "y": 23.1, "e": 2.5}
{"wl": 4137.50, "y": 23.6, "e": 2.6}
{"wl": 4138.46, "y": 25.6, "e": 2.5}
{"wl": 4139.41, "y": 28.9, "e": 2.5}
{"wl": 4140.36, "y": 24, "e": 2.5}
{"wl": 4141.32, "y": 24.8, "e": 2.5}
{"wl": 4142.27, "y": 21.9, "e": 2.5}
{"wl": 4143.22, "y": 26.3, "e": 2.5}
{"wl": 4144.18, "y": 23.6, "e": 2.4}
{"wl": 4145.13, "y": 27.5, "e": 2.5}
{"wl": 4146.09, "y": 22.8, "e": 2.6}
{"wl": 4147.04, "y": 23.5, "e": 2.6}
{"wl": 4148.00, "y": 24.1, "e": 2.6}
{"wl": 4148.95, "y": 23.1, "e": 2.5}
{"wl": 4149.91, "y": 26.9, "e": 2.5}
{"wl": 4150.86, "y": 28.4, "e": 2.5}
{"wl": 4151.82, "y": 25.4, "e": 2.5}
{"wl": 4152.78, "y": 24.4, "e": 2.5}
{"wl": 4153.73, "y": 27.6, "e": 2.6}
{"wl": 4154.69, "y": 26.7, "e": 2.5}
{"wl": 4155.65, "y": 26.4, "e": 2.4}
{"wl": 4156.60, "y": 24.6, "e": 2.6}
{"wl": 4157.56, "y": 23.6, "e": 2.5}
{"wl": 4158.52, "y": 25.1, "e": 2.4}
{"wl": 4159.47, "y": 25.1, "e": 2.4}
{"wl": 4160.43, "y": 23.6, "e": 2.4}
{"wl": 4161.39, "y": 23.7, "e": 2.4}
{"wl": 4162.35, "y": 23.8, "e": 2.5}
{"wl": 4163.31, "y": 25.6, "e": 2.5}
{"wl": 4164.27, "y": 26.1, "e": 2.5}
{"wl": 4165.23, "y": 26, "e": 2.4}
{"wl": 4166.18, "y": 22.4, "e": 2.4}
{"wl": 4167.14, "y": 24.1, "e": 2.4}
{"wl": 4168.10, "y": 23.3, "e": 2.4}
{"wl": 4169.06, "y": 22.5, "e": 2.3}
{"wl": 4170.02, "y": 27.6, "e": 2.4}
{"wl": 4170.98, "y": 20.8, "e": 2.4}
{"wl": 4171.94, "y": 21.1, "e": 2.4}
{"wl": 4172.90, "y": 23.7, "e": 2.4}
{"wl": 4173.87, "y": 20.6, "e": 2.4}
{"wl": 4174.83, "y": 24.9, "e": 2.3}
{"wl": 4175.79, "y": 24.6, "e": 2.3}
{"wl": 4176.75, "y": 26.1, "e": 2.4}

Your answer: 2.1 angstrom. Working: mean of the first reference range 25.3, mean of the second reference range 24.8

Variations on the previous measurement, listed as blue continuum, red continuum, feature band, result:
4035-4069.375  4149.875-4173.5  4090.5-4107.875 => 1.58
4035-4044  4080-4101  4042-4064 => 0.53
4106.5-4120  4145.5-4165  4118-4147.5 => 0.63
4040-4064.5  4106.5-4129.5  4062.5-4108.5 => 0.87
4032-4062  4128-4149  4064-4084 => -0.55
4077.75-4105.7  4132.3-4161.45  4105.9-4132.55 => -0.10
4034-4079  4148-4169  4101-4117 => 0.54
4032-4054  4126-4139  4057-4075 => 0.03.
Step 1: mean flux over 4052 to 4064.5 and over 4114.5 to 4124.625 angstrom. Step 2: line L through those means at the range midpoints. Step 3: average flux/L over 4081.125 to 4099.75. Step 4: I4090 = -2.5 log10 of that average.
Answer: 0.07 mag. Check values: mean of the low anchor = 24.9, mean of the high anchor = 24.7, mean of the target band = 23.3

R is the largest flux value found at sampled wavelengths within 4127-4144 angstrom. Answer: 31.4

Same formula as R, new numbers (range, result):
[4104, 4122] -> 27.7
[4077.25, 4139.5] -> 32.4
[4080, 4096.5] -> 29.8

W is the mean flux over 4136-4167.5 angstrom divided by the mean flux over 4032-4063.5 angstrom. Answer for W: 0.98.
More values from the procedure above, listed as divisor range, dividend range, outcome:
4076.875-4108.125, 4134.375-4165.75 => 1.04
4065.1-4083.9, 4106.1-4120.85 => 0.96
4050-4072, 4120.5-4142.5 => 0.95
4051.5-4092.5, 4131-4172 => 0.98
